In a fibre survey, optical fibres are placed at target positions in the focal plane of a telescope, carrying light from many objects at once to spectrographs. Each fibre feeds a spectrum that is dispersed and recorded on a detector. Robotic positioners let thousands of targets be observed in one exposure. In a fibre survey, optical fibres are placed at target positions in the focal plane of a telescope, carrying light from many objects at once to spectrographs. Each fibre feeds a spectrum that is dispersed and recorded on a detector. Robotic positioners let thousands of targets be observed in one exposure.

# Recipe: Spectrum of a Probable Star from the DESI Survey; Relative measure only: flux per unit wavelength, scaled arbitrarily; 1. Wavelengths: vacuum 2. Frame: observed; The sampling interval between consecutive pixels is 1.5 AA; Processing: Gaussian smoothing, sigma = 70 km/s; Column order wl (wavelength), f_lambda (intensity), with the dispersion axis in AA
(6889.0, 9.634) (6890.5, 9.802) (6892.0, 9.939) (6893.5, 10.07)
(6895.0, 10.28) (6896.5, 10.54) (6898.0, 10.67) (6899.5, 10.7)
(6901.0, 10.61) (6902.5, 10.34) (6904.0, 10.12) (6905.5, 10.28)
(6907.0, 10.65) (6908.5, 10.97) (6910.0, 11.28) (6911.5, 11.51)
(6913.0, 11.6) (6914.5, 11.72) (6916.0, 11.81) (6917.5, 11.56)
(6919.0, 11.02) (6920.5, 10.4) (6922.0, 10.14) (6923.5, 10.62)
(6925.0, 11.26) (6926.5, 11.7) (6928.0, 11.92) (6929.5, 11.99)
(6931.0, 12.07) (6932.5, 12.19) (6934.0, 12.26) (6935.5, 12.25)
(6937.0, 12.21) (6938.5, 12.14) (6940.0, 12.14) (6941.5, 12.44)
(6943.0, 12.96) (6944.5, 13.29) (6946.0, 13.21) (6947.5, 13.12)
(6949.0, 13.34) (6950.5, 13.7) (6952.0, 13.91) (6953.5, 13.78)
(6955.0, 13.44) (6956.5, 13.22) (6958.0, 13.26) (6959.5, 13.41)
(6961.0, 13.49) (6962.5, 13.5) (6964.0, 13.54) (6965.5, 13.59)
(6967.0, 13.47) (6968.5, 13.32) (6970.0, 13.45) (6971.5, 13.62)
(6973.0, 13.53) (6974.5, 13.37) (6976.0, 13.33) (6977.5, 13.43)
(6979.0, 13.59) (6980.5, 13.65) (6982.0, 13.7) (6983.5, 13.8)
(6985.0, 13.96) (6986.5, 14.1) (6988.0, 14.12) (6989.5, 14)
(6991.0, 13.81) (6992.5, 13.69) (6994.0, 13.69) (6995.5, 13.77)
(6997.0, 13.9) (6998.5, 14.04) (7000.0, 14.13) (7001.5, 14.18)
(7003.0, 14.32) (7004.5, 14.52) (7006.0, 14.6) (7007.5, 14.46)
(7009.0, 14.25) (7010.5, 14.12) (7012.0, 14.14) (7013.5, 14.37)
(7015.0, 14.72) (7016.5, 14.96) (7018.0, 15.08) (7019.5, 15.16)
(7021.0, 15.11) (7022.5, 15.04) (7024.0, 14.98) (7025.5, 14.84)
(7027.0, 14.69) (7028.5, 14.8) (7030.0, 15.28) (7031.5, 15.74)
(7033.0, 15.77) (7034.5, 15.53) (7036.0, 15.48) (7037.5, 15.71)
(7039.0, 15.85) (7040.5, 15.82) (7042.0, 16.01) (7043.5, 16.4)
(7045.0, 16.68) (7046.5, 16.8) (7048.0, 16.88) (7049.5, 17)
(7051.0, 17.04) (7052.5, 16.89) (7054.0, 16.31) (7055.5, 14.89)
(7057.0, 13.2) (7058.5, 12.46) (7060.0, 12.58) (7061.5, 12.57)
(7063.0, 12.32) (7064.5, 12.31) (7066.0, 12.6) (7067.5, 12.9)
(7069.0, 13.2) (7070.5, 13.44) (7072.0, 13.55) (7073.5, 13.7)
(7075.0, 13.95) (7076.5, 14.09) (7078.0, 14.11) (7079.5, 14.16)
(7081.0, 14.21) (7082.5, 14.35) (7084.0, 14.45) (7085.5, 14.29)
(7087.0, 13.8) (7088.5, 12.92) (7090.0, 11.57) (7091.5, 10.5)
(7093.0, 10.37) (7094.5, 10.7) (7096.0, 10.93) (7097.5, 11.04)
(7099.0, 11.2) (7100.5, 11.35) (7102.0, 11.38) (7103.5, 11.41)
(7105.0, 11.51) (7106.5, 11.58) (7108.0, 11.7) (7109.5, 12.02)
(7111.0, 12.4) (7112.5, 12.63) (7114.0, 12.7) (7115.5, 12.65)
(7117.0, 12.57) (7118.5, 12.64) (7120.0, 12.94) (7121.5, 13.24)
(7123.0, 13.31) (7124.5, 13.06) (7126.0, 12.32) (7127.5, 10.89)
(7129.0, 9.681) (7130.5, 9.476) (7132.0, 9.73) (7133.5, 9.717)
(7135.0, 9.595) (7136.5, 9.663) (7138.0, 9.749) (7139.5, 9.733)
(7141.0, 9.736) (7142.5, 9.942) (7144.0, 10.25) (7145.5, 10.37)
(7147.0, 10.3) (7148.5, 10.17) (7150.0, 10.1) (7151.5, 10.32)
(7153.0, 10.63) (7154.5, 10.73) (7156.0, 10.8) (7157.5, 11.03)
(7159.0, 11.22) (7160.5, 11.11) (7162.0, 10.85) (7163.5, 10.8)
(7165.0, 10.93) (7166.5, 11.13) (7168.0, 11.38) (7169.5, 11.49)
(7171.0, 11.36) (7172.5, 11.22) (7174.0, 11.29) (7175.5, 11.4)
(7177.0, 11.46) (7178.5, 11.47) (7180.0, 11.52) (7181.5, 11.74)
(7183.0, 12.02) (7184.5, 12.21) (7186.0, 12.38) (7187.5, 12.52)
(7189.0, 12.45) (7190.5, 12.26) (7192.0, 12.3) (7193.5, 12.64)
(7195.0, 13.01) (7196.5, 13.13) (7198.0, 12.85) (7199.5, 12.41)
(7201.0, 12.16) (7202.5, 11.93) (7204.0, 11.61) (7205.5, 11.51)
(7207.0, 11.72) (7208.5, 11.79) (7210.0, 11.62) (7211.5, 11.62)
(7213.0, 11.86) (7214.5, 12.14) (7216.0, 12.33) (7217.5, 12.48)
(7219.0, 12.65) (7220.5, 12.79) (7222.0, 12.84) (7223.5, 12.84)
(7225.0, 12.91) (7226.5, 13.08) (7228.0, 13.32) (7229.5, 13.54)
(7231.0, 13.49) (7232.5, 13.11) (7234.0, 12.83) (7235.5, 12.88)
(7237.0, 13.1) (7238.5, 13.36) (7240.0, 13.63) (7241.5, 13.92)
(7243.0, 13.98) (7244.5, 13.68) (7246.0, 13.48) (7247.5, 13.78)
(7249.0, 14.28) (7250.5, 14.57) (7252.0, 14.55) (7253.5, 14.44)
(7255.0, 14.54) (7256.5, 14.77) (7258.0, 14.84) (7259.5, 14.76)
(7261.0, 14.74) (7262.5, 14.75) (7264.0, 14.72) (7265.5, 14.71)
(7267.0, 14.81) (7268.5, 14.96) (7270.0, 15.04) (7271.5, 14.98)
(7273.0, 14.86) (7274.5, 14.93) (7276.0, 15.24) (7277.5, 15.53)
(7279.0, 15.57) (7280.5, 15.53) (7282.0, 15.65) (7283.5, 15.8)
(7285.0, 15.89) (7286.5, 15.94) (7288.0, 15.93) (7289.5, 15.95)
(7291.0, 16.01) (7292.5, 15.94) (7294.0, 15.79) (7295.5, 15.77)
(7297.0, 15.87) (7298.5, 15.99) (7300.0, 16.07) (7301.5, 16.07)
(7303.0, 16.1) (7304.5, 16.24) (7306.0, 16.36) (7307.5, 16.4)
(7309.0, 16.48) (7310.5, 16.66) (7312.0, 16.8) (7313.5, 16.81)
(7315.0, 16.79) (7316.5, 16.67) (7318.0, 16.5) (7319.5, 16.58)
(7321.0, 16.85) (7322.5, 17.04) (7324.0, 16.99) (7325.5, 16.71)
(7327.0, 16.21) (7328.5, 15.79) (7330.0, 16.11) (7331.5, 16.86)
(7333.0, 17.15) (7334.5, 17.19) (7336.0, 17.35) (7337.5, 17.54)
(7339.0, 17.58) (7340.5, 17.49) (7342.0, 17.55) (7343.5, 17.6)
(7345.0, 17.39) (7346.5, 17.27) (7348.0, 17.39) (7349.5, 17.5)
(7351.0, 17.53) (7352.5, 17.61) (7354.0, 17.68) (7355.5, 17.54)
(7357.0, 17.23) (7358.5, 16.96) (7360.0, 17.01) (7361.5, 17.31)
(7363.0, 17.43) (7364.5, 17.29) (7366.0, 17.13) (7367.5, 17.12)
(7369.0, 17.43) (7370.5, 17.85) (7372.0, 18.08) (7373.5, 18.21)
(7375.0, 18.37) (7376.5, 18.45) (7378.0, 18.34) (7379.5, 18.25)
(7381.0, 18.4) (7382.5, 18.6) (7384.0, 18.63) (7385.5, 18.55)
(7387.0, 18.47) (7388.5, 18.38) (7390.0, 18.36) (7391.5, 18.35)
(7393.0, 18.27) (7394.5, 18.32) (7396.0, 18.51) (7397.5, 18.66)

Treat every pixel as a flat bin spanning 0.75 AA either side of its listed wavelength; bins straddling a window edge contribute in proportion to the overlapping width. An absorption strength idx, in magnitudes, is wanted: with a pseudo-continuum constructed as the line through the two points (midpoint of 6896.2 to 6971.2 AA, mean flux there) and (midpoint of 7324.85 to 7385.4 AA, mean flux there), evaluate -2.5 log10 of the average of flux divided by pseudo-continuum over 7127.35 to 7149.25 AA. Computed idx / 0.43 mag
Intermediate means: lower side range 12.1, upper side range 17.5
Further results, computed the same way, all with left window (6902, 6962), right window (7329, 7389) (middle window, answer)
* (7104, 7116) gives 0.19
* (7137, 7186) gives 0.35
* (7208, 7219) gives 0.29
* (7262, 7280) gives 0.10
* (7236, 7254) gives 0.17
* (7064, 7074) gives 0.06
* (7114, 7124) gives 0.13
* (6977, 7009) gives -0.09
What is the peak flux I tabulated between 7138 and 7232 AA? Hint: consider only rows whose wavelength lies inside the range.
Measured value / 13.54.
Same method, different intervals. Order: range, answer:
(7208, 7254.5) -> 14.57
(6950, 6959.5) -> 13.91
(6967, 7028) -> 15.16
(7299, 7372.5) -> 18.08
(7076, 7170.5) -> 14.45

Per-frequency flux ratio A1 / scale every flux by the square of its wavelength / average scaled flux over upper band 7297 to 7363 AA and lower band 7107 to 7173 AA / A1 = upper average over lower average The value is 1.6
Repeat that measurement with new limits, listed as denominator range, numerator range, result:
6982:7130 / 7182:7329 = 1.10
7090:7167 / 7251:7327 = 1.49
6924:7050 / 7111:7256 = 0.91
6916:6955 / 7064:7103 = 1.08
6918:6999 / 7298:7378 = 1.46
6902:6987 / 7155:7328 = 1.20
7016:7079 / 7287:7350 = 1.21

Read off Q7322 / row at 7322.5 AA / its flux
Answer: 17.04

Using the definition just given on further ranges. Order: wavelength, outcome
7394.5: 18.32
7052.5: 16.89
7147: 10.3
